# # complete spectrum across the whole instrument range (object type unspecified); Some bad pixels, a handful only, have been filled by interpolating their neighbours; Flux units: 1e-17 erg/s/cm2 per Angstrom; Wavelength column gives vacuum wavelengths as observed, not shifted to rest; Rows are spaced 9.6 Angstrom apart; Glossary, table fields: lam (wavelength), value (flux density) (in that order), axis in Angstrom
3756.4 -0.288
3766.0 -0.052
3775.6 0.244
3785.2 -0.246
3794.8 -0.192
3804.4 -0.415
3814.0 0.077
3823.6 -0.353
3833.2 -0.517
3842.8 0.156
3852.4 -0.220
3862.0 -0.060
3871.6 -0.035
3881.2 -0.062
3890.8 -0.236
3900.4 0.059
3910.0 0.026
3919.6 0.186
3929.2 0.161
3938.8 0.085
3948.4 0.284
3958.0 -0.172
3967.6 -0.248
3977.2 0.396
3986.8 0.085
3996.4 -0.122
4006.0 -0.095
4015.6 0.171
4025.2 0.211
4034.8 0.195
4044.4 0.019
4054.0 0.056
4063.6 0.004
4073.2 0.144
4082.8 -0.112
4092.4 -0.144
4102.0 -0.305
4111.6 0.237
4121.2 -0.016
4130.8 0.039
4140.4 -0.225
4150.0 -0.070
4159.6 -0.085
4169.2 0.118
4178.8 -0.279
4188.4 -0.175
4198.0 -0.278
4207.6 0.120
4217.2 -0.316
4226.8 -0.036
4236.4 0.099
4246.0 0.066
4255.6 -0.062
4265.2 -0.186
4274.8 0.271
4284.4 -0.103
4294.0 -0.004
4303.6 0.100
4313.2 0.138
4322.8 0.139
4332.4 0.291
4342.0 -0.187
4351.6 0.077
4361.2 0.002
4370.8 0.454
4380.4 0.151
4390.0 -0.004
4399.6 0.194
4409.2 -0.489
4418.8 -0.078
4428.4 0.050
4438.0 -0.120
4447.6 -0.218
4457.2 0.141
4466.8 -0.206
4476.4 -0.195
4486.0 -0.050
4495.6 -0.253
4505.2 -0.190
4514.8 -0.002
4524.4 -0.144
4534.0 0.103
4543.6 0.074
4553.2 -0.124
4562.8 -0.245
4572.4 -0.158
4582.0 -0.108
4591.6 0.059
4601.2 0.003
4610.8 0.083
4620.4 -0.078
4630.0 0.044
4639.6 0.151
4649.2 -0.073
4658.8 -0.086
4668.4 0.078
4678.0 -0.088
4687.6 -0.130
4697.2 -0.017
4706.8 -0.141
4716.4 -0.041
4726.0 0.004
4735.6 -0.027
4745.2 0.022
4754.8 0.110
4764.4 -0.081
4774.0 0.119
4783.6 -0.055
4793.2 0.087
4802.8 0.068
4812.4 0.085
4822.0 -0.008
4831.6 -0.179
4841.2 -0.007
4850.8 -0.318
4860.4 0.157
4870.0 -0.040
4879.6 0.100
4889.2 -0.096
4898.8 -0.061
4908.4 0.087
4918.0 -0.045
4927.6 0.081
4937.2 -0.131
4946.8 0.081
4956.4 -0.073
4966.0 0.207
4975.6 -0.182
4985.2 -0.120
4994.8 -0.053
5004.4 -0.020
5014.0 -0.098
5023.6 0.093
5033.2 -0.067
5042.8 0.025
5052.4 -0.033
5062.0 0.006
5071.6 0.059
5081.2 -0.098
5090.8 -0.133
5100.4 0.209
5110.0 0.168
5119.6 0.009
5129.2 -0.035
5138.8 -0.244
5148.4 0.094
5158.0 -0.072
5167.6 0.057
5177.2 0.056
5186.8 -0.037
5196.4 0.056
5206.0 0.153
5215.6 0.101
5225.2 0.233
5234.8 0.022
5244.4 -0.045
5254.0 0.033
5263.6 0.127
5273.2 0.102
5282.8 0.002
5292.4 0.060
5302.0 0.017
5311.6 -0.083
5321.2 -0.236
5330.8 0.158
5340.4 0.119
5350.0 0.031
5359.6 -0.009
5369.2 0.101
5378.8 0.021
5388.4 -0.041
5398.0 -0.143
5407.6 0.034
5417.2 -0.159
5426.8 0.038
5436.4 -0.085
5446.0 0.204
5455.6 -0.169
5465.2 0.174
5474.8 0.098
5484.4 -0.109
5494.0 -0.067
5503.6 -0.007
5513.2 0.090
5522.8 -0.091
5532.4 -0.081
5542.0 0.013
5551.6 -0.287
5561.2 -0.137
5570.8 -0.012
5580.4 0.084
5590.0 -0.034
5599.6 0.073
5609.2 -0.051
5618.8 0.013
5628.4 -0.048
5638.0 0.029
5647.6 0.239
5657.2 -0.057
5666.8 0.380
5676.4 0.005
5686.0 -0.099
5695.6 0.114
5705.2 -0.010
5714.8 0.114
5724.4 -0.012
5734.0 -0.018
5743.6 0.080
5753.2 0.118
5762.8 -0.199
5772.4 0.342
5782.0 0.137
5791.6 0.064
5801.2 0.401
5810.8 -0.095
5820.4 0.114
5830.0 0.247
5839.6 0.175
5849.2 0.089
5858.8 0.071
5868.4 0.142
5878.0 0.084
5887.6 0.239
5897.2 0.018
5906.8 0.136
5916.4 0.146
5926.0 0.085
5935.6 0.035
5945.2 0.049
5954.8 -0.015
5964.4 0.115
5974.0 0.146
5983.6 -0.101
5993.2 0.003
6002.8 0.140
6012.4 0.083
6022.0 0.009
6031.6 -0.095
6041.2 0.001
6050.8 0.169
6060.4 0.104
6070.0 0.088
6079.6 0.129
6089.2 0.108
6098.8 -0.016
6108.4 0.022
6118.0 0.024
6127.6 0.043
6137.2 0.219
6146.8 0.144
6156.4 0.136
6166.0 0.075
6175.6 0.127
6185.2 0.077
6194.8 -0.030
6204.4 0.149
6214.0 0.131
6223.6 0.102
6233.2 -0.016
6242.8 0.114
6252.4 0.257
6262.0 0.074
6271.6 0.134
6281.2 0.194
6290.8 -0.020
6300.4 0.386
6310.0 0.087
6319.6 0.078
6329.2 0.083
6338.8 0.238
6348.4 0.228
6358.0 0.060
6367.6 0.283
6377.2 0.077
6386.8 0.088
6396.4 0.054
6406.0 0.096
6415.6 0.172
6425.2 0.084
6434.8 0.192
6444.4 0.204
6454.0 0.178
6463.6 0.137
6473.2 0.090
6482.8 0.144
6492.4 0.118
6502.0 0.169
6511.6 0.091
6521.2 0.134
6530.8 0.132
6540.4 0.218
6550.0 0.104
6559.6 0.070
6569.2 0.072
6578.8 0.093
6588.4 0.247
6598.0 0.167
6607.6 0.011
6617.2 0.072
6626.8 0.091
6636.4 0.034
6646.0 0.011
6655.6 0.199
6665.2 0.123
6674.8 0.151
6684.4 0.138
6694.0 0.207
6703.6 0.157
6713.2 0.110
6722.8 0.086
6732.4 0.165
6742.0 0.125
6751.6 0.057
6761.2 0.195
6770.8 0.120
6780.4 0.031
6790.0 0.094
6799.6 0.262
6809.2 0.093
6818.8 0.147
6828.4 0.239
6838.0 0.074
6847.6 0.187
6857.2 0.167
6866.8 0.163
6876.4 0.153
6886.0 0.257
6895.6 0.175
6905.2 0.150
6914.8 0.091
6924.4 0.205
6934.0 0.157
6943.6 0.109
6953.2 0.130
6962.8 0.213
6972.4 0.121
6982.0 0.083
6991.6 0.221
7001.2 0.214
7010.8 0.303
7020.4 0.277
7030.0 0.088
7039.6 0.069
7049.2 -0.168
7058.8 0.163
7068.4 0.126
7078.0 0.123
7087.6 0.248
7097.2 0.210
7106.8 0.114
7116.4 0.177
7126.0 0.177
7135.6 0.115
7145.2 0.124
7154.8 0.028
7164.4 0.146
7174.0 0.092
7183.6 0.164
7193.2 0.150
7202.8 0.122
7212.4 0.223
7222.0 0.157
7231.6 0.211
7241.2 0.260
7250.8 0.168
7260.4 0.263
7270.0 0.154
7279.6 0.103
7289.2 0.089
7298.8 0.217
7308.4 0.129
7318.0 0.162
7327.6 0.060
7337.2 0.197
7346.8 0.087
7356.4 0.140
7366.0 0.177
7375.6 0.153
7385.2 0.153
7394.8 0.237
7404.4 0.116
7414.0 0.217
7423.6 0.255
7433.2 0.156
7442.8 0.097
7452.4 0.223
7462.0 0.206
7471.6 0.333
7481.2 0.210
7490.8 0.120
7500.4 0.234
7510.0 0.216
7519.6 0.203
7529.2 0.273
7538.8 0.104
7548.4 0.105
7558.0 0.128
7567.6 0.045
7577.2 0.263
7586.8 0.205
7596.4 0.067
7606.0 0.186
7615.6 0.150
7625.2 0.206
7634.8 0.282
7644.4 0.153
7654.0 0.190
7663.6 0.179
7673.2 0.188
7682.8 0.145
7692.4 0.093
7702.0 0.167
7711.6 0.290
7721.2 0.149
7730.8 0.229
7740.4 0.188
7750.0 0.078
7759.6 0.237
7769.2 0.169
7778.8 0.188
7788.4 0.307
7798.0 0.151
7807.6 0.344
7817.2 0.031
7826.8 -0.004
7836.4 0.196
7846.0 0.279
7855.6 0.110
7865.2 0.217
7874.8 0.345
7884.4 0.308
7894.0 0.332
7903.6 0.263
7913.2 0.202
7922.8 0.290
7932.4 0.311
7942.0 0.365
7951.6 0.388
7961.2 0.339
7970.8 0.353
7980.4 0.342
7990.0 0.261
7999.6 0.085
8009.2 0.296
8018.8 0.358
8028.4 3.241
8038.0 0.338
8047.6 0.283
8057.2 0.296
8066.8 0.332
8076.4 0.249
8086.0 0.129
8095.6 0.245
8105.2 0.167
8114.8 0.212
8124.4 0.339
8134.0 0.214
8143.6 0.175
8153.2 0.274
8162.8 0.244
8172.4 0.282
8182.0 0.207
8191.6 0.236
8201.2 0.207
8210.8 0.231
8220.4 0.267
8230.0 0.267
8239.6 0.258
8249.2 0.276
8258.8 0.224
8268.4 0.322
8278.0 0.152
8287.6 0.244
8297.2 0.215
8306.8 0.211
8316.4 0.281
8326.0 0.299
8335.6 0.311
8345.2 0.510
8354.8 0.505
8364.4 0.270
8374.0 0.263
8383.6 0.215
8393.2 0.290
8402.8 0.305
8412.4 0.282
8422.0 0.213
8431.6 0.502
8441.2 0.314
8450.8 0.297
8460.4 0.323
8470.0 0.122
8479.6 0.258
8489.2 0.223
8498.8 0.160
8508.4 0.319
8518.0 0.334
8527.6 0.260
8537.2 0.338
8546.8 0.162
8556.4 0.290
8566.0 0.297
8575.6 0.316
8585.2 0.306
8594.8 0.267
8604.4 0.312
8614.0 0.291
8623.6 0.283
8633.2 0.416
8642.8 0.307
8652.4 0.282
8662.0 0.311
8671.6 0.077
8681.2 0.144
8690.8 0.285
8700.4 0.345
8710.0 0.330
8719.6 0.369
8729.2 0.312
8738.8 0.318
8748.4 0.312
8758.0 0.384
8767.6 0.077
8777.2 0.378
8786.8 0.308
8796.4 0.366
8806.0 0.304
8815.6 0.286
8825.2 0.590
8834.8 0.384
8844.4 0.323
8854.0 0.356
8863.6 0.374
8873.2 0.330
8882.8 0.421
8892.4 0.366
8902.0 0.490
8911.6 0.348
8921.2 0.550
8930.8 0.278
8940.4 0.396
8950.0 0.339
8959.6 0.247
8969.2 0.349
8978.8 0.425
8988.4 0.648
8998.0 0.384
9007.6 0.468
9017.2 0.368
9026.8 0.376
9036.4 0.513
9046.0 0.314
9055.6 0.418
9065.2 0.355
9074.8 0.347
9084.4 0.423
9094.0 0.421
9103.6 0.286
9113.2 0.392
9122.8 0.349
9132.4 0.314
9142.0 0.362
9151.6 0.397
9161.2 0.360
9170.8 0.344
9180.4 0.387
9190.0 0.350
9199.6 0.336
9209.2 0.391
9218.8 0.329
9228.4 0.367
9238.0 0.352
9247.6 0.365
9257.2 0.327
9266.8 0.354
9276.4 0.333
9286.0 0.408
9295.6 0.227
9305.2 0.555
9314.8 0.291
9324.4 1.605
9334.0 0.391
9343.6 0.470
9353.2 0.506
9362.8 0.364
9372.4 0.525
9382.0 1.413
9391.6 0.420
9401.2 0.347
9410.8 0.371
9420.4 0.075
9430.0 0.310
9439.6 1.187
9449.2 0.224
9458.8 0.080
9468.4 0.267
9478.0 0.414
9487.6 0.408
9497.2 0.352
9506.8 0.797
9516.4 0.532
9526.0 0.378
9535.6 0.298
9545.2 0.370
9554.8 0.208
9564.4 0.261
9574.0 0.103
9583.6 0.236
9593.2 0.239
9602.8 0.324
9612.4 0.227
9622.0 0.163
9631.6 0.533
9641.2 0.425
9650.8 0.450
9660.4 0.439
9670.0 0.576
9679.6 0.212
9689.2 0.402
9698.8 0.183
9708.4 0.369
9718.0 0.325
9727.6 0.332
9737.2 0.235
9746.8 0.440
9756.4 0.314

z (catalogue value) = 0.223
